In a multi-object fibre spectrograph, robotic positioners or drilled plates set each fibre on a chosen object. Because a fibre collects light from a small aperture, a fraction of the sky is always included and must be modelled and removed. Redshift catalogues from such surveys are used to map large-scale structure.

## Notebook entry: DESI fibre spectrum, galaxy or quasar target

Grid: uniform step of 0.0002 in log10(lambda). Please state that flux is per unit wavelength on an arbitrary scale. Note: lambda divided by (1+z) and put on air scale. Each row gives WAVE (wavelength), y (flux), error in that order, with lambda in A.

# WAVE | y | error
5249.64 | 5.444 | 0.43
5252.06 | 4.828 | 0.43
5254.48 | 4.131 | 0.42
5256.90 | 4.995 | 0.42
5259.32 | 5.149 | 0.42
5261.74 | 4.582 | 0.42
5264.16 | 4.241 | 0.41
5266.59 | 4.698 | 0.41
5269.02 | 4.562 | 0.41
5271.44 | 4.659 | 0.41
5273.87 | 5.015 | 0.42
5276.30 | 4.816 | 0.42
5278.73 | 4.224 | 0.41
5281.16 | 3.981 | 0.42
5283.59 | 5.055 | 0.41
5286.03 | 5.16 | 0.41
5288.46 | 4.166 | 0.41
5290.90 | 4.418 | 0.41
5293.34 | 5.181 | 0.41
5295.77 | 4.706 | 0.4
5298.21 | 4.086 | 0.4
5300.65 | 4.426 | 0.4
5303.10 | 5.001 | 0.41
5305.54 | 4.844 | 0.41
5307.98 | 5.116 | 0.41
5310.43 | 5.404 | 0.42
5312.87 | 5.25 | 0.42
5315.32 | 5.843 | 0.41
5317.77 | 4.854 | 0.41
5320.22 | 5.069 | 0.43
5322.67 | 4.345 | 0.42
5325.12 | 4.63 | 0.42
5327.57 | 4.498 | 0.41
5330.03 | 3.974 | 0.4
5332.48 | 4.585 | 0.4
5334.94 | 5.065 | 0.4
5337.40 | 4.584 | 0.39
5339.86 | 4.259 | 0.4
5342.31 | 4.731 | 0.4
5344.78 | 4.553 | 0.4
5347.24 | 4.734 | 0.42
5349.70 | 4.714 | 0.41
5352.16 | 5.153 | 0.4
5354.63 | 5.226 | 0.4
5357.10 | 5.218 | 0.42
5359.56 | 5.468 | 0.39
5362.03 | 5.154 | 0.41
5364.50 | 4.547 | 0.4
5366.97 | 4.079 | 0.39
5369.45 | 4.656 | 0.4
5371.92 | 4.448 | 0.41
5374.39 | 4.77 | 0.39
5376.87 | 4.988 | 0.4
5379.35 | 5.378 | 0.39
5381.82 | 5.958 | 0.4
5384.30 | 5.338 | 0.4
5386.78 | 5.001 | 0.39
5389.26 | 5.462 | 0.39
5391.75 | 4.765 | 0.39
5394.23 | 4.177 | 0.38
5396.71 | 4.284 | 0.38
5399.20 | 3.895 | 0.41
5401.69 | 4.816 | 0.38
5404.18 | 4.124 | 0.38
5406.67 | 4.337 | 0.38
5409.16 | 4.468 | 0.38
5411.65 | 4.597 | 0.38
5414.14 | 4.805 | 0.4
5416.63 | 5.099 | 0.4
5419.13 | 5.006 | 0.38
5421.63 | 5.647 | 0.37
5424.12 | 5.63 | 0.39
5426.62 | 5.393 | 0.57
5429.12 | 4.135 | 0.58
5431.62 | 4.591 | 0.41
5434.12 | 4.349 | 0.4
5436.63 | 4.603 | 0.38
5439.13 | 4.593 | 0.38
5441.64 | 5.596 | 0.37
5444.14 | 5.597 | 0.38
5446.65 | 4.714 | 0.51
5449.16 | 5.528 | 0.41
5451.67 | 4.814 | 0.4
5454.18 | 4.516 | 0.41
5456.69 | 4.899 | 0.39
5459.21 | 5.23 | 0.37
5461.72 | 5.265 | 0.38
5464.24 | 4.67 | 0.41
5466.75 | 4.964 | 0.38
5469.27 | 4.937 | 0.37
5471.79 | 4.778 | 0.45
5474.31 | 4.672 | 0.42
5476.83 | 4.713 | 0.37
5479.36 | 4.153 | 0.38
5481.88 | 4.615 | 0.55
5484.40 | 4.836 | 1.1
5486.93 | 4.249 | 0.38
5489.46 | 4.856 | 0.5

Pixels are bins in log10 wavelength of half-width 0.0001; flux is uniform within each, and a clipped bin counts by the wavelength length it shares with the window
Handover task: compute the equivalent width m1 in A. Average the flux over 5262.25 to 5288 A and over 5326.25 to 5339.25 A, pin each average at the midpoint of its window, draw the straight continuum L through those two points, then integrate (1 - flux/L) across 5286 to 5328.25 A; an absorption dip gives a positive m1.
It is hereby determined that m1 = -2.39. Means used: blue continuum 4.63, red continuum 4.53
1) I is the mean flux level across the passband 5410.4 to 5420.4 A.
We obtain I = 4.88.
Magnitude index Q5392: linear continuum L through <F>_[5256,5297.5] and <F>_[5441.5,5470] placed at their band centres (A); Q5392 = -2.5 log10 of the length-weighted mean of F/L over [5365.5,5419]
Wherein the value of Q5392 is 0.04 mag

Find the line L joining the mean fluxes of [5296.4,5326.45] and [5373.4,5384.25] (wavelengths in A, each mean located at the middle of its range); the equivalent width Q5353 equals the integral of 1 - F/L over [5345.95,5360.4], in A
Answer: 0.2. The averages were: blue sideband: 4.9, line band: 5.08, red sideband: 5.29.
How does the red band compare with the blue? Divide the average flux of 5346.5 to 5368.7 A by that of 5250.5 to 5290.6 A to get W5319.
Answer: 1.1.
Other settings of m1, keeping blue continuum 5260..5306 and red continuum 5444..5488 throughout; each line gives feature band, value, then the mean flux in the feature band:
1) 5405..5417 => 0.4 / 4.61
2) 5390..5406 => 1.3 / 4.38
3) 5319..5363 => -0.8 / 4.77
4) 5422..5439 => -0.1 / 4.82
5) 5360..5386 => -1.2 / 4.95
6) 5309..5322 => -1.6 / 5.24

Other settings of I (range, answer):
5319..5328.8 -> 4.64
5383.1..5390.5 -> 5.27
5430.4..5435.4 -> 4.47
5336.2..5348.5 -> 4.57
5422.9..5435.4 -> 4.81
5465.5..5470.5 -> 4.95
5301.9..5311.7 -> 5.1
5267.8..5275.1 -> 4.75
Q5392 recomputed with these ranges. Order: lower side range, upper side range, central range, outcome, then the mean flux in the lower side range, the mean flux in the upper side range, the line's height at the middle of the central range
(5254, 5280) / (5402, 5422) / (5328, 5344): 0.04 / 4.66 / 4.72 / 4.69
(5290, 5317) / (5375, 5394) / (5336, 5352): 0.10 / 4.94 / 5.19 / 5.07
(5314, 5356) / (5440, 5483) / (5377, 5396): -0.07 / 4.76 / 4.92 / 4.82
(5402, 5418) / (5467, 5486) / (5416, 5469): -0.08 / 4.59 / 4.68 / 4.63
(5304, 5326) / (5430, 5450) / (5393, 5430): 0.06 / 5.05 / 4.92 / 4.95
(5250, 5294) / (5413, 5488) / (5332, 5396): -0.02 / 4.67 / 4.89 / 4.78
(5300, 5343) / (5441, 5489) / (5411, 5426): -0.07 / 4.81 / 4.87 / 4.85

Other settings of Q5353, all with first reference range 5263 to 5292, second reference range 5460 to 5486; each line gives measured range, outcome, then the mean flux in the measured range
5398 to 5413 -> 1.03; 4.38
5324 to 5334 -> 0.42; 4.44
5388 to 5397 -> -0.05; 4.71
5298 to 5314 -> -1.09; 4.92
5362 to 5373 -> 0.35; 4.51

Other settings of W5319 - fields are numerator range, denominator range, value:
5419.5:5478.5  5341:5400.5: 1.02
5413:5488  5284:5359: 1.02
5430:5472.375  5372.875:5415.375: 1.03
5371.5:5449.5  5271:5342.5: 1.03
